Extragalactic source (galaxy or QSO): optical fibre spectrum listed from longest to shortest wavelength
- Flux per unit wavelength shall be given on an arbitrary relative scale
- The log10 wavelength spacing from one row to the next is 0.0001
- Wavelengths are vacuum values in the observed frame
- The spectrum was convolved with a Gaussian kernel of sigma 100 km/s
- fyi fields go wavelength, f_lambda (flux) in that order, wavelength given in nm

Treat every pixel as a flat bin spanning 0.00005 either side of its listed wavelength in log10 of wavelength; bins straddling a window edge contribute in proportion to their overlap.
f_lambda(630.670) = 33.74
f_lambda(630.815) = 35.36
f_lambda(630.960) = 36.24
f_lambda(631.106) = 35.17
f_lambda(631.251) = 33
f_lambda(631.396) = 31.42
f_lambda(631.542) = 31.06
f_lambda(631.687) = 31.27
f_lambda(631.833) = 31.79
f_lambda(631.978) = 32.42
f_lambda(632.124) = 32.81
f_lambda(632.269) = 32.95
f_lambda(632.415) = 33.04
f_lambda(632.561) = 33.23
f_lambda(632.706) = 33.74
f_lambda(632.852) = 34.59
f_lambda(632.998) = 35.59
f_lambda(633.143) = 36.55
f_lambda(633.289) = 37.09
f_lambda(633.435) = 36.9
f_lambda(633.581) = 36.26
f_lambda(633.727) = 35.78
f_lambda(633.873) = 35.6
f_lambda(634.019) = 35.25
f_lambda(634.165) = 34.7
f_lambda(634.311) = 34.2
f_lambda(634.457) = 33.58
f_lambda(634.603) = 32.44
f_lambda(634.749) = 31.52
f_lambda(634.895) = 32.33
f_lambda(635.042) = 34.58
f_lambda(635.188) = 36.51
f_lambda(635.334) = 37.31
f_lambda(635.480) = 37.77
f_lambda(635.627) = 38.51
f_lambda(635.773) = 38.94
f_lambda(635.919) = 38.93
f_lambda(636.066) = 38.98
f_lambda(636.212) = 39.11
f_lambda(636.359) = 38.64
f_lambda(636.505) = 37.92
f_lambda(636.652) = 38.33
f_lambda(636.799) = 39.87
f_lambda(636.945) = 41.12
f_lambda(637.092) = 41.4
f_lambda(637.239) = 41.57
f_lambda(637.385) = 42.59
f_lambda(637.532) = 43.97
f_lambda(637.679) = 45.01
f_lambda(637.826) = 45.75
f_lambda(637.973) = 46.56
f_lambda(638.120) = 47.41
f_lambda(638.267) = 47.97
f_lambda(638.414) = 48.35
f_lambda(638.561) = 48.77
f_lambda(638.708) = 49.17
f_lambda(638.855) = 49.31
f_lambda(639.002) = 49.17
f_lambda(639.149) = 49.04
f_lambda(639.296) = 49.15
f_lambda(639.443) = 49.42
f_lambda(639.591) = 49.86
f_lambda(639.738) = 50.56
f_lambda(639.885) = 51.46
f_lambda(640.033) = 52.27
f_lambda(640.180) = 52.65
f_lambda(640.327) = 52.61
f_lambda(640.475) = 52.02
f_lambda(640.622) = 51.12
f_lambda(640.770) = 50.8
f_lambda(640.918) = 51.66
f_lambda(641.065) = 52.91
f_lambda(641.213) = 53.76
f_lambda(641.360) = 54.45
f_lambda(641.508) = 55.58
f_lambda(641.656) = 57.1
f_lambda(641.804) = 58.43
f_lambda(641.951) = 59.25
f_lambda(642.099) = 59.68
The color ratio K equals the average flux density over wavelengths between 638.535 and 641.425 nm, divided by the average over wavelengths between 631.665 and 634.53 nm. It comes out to 1.5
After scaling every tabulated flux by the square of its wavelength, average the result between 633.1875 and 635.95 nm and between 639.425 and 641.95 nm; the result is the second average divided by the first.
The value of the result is 1.52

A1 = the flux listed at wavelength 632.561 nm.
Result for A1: 33.23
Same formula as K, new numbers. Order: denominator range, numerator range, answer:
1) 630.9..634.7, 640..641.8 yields 1.56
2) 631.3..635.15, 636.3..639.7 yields 1.34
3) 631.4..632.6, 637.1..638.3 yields 1.39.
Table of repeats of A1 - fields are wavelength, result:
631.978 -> 32.42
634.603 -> 32.44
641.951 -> 59.25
